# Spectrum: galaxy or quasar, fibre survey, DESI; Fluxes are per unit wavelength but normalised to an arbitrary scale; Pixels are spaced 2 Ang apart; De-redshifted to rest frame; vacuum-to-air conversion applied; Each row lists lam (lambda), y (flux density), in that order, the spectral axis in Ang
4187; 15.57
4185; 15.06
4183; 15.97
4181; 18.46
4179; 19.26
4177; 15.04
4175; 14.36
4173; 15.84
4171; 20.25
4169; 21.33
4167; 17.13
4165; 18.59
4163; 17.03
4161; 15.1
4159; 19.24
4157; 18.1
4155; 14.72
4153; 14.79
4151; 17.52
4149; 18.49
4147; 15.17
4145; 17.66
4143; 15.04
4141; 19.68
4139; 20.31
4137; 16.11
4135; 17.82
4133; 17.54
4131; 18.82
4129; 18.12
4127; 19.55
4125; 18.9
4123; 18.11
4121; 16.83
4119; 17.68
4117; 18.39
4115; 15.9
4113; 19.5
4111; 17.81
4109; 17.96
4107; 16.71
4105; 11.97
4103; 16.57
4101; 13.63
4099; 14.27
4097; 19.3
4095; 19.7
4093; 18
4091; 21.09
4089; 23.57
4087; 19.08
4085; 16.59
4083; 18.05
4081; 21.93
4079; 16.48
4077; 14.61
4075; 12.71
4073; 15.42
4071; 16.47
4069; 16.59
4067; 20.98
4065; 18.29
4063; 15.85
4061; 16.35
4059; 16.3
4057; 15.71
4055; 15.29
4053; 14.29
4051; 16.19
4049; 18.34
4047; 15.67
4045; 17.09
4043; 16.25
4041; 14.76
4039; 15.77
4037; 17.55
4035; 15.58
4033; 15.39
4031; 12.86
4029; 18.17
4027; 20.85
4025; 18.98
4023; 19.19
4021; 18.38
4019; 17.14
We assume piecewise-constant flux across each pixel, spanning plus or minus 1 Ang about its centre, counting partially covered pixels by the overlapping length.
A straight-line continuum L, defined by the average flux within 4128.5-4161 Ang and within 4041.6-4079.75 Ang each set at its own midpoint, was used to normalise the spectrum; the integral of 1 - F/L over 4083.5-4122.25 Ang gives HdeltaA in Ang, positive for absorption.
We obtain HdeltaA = -1.9 Ang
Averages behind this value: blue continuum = 16.2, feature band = 17.6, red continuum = 17.4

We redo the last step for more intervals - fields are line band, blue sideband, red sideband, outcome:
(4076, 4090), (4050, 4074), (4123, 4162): -1.55 Ang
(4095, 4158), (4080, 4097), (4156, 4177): 4.81 Ang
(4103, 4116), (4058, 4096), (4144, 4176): 0.69 Ang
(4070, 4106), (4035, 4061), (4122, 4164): -1.09 Ang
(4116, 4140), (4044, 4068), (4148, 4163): -1.95 Ang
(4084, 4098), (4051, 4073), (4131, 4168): -2.37 Ang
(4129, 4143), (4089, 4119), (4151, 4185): -0.68 Ang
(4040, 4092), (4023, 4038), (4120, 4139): 1.35 Ang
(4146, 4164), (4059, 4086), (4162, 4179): 0.79 Ang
